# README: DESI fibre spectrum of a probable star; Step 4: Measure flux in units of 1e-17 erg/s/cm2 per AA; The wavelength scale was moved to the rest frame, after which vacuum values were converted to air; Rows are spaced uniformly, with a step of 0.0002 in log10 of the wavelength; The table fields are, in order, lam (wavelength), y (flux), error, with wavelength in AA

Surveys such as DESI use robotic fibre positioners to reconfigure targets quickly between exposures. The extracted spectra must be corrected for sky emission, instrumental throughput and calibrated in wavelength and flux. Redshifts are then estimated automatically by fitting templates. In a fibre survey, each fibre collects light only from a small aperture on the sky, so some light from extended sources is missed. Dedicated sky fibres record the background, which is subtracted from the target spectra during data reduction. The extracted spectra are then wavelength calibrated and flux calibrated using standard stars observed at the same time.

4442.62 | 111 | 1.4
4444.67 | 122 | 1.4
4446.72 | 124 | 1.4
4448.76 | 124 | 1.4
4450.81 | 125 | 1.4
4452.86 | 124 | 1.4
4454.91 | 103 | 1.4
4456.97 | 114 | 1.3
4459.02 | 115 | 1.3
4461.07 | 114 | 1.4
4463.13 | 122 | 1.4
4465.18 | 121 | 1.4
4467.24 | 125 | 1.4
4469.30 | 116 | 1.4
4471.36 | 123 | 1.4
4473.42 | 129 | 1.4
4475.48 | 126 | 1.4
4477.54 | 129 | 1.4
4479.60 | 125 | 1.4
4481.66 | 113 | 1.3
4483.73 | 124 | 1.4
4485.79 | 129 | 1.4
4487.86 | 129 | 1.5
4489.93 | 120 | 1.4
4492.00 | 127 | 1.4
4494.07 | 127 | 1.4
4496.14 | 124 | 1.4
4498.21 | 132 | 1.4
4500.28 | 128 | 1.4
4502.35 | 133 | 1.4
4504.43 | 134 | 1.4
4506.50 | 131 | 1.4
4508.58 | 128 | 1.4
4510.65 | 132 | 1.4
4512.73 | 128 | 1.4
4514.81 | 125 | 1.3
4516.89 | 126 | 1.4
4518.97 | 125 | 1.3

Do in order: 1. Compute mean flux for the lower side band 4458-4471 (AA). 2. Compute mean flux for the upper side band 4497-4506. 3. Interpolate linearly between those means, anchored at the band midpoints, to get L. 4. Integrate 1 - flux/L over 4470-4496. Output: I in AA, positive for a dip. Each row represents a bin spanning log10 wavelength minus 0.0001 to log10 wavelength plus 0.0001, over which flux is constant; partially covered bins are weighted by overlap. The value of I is 0.1 AA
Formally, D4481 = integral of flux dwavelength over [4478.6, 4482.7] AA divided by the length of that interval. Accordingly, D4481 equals 119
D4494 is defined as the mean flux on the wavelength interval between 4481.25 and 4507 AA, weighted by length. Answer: 127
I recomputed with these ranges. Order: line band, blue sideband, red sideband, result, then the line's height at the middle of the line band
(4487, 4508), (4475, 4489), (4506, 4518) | -0.31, 127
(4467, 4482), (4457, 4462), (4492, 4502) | -0.46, 120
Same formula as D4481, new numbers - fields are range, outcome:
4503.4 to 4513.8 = 131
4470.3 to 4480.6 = 126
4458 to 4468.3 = 119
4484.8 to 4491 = 126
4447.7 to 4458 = 118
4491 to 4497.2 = 126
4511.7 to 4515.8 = 126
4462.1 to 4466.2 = 122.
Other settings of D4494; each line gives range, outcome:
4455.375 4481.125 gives 121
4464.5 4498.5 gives 124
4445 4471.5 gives 119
